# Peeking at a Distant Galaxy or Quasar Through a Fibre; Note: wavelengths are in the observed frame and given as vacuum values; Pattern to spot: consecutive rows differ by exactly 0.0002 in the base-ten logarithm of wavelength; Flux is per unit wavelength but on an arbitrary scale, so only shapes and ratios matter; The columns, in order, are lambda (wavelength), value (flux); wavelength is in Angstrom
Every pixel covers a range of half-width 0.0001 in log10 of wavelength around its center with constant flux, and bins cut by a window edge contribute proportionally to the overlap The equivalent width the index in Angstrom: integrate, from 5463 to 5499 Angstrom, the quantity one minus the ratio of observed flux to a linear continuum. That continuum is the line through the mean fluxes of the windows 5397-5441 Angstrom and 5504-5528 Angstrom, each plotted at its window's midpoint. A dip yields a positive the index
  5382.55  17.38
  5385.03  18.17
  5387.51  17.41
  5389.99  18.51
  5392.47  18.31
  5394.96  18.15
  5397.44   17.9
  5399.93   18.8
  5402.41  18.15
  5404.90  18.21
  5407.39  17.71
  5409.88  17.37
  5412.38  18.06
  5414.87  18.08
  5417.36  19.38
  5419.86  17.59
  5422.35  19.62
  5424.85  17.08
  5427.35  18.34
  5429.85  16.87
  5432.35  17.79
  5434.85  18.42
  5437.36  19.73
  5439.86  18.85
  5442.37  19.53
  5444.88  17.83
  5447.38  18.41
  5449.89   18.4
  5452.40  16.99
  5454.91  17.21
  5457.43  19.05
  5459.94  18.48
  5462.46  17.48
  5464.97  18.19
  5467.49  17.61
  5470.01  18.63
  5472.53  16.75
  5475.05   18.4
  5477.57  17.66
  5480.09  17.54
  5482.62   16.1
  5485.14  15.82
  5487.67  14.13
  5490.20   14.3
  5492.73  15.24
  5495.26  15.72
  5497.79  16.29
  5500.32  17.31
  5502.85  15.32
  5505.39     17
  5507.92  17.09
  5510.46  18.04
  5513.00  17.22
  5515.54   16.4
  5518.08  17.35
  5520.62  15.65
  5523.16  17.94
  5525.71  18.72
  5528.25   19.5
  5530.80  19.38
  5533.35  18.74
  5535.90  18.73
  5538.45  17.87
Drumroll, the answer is 2.16 Angstrom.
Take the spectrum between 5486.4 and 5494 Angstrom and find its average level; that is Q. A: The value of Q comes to 14.5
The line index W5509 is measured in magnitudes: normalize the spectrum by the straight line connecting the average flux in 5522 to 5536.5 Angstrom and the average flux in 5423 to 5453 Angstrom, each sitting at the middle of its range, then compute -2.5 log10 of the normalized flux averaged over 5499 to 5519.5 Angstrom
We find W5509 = 0.11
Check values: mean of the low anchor 18.2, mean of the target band 17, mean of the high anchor 18.8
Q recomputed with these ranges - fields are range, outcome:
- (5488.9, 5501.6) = 15.8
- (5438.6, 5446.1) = 18.7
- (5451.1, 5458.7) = 17.8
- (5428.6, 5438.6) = 18.2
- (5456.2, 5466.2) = 18.3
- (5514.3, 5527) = 17.2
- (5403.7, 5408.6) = 18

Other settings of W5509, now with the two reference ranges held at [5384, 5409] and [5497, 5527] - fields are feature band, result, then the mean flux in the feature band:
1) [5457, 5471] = -0.042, 18.2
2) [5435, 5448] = -0.068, 18.9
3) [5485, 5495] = 0.163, 14.8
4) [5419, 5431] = -0.004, 17.9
